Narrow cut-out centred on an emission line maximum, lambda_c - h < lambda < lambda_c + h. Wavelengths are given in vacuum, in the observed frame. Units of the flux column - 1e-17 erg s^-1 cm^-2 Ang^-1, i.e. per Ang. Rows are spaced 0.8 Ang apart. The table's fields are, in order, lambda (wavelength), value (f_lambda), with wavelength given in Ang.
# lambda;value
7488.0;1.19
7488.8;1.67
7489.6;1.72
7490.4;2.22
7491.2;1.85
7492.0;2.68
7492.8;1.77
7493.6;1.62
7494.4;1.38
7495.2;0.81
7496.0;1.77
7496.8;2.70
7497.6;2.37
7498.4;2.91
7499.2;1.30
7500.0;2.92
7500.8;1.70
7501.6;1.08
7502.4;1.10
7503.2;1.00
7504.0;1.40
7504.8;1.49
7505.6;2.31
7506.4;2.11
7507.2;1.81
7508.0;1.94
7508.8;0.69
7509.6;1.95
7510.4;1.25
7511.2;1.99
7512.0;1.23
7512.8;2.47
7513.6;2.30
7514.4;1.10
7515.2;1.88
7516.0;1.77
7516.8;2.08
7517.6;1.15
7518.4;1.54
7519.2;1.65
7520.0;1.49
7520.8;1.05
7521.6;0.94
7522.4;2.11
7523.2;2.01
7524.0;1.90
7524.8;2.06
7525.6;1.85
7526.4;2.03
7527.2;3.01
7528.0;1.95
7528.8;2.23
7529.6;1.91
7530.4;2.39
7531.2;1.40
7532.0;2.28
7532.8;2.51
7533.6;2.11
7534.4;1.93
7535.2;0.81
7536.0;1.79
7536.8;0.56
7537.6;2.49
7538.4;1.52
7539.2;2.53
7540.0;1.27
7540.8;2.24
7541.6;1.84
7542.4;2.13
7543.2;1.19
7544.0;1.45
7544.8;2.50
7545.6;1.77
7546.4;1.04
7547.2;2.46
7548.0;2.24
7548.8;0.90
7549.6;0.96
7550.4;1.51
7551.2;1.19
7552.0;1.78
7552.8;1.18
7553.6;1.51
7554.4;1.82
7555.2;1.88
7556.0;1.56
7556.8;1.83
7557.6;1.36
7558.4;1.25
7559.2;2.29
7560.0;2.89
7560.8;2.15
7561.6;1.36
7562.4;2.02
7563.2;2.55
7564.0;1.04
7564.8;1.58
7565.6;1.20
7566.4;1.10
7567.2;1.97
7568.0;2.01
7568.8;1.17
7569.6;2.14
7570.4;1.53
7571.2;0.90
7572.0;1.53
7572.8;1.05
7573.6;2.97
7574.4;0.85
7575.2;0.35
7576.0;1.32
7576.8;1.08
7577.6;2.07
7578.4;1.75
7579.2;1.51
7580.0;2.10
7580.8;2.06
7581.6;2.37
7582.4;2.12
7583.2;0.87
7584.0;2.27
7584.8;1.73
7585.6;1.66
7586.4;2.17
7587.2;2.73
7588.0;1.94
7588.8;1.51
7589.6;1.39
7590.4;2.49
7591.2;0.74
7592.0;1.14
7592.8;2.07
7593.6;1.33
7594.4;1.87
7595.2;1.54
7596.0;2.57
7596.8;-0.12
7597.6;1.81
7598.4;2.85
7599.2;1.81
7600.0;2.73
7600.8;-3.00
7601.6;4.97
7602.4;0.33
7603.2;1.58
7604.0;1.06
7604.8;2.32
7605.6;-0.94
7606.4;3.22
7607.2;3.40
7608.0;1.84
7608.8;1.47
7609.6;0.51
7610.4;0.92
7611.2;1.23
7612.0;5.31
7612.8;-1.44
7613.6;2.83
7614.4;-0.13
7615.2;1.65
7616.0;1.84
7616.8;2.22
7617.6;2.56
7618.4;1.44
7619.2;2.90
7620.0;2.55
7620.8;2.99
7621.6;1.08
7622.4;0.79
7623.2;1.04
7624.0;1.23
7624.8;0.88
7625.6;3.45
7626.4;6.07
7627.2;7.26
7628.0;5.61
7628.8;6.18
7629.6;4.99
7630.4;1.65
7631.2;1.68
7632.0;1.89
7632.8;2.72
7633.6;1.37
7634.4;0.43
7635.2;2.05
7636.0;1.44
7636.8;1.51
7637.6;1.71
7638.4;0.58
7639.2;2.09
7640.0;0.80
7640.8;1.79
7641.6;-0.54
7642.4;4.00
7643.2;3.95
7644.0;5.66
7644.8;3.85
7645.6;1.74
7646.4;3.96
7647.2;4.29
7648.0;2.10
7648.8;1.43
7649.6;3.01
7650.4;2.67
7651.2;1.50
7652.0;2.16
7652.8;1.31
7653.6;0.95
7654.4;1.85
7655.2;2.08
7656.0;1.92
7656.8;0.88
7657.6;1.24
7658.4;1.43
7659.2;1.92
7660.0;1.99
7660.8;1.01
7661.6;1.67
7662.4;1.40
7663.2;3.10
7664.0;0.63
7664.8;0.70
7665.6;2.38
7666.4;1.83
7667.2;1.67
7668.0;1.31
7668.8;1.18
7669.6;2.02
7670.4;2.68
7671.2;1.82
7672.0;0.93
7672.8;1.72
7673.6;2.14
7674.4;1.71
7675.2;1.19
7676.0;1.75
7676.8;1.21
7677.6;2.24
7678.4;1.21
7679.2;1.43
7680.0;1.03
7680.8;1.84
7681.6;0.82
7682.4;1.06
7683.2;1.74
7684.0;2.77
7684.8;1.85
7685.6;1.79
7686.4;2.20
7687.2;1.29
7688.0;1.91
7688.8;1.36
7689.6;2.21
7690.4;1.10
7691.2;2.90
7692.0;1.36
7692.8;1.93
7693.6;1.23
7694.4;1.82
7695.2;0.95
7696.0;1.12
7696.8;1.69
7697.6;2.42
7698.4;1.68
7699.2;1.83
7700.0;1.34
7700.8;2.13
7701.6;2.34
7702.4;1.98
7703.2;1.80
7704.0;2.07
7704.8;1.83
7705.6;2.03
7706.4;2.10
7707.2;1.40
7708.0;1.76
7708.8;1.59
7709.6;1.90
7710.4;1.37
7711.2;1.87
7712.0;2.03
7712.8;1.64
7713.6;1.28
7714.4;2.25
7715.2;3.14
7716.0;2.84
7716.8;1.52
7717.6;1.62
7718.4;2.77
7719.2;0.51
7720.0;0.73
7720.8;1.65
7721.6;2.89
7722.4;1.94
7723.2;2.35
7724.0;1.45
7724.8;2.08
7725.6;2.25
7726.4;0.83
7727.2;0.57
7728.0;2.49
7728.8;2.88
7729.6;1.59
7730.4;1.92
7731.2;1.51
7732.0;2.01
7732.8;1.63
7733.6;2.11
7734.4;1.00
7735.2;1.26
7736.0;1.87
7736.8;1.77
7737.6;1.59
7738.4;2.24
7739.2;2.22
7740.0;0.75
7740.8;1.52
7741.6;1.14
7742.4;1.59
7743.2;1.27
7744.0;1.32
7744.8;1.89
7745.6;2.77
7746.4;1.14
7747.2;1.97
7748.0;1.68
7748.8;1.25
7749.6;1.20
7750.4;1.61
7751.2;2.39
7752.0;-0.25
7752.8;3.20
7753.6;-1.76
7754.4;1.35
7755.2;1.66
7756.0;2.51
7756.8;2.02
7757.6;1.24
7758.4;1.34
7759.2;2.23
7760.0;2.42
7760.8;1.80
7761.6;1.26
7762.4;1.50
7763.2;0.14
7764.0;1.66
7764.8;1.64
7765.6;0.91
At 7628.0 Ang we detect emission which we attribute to [S II]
